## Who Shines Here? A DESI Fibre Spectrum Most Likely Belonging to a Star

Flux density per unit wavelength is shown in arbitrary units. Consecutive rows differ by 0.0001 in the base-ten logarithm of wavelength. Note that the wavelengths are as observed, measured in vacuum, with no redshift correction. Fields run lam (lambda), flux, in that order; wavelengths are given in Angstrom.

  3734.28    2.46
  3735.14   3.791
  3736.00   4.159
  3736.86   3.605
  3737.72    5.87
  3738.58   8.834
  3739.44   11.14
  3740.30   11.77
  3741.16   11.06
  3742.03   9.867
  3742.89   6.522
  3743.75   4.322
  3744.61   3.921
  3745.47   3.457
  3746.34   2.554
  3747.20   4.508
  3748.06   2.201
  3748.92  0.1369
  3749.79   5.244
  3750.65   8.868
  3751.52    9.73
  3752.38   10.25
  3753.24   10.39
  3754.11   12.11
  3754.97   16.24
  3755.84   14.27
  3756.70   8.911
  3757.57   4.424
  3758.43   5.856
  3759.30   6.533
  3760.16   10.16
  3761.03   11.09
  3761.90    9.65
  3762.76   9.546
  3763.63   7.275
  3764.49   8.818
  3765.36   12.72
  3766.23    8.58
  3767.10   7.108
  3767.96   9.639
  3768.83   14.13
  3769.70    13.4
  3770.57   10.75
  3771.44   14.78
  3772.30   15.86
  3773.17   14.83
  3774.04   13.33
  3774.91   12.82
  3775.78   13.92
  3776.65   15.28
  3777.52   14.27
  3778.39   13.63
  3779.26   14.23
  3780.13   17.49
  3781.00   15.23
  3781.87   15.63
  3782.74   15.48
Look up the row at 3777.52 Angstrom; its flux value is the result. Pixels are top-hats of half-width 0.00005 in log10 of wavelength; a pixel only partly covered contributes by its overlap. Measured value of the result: 14.27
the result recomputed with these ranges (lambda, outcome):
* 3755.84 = 14.27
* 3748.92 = 0.1369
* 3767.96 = 9.639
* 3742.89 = 6.522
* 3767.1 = 7.108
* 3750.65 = 8.868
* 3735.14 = 3.791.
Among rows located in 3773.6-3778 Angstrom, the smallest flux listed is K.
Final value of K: 12.82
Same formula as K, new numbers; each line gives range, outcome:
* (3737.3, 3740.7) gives 5.87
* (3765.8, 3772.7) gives 7.108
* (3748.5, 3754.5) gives 0.1369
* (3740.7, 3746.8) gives 2.554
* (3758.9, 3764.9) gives 6.533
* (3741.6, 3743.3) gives 6.522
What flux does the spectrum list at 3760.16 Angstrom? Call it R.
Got 10.16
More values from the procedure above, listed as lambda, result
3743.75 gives 4.322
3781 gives 15.23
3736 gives 4.159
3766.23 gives 8.58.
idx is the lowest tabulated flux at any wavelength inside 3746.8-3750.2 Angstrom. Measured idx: 0.1369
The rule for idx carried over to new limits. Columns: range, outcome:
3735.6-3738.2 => 3.605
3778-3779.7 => 13.63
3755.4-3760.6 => 4.424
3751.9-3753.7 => 10.25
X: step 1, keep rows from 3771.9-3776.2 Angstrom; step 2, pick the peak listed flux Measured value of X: 15.86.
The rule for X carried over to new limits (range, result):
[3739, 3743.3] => 11.77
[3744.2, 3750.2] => 5.244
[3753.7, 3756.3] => 16.24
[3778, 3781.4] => 17.49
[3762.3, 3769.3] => 14.13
